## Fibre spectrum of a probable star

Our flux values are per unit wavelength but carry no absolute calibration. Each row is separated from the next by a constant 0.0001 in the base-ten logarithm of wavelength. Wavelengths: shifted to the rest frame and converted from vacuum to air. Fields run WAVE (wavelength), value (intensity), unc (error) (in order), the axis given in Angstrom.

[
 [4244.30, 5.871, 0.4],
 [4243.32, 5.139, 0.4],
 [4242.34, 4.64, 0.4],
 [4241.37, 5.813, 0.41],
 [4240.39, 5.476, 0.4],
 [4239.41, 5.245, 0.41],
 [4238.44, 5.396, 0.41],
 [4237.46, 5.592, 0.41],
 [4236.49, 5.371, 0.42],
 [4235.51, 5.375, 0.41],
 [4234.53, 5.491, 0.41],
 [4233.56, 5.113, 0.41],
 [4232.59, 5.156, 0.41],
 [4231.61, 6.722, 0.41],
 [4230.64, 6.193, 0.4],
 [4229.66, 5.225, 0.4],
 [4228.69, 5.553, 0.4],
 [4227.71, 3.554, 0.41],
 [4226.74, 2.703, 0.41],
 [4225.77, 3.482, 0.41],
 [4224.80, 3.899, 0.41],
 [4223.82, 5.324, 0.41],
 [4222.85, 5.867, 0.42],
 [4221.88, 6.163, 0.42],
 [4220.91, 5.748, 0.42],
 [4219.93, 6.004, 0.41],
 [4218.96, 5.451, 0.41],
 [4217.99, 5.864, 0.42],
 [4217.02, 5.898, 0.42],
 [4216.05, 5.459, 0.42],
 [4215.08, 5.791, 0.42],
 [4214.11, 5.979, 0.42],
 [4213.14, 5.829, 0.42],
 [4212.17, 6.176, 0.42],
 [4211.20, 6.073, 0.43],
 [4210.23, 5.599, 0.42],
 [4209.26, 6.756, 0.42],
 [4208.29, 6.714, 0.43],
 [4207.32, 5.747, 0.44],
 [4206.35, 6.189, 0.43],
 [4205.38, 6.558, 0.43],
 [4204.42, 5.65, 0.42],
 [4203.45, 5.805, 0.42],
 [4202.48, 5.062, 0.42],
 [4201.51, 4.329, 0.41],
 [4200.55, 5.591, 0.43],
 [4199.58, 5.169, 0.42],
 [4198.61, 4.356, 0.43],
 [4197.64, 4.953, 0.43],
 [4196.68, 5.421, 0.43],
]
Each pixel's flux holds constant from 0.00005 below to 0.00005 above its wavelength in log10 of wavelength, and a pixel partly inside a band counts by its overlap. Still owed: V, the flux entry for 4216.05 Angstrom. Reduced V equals 5.459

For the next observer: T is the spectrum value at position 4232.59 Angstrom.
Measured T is 5.156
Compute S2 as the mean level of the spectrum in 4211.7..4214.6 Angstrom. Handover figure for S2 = 5.99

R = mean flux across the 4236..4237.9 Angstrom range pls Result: 5.49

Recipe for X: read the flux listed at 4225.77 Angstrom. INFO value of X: 3.482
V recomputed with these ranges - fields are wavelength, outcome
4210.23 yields 5.599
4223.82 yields 5.324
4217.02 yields 5.898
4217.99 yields 5.864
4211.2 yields 6.073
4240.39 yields 5.476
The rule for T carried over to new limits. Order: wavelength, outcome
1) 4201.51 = 4.329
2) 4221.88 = 6.163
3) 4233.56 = 5.113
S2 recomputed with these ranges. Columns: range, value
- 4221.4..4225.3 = 5.3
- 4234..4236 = 5.42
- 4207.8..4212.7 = 6.25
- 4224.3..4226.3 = 3.67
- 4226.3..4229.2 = 3.97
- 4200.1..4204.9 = 5.29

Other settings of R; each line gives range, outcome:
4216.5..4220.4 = 5.81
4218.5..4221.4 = 5.73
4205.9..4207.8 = 5.96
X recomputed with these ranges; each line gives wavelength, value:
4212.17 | 6.176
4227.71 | 3.554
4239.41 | 5.245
